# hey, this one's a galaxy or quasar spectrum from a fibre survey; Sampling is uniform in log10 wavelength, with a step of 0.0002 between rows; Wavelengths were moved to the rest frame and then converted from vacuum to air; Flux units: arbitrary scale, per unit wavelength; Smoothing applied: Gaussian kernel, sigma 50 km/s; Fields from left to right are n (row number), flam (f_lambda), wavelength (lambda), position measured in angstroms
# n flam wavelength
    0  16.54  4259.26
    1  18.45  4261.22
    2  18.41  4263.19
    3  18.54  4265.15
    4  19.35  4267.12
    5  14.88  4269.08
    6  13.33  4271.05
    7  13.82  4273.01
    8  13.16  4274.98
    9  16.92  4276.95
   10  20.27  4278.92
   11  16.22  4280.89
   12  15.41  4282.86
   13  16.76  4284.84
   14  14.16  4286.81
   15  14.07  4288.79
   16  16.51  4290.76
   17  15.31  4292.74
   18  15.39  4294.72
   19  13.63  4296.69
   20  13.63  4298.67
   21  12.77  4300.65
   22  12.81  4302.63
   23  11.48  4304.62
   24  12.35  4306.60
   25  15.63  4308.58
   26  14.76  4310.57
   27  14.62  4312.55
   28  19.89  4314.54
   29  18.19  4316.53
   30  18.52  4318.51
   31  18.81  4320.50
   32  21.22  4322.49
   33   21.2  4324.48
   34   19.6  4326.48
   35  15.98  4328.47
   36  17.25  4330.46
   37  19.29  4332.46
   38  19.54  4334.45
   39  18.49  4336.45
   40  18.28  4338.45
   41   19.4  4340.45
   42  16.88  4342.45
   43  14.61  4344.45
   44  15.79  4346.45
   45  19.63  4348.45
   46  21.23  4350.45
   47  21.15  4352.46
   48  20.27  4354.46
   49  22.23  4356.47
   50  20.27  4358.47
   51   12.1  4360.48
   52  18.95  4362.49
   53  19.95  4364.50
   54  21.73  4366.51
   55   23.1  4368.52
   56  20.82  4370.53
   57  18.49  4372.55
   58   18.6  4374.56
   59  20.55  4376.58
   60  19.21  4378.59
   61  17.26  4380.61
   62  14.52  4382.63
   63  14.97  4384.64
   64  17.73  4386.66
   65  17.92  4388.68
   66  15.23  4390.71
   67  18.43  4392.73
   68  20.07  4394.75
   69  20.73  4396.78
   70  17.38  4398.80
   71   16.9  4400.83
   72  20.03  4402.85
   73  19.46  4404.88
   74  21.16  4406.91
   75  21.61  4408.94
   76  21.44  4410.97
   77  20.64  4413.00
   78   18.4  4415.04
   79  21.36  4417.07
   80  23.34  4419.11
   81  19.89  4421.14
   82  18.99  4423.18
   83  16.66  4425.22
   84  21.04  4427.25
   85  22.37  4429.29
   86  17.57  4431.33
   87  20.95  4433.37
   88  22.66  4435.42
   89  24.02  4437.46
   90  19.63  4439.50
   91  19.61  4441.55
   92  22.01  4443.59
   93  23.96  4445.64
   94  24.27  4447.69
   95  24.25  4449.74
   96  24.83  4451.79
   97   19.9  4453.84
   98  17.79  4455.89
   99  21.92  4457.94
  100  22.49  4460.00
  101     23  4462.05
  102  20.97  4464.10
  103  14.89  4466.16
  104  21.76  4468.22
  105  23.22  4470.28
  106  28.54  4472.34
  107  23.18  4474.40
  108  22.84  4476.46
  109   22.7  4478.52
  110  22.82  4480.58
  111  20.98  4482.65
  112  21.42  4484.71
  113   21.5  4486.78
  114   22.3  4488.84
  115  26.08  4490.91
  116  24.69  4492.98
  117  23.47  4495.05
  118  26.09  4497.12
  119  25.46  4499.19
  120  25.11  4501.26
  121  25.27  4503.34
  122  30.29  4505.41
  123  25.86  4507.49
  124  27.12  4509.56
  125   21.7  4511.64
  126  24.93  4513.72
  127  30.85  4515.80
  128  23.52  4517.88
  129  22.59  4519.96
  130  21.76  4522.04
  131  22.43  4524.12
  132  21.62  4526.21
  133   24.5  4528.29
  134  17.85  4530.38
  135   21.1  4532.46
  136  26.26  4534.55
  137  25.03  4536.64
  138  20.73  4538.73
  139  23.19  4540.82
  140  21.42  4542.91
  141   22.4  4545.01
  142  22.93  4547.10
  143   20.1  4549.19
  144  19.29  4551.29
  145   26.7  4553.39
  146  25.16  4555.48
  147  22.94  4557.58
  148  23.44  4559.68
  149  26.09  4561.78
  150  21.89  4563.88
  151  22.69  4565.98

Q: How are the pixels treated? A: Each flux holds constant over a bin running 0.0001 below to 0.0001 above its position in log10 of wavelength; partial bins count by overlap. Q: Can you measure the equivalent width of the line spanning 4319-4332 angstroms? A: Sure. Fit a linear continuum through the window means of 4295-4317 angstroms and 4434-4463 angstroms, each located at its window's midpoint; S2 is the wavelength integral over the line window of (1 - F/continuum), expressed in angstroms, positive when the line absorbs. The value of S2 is -2.9 angstroms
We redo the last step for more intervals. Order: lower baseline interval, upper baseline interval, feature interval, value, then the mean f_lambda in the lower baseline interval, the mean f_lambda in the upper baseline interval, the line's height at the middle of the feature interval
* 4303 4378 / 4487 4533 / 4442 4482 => 0.48 angstroms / 18.4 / 24.3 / 22.6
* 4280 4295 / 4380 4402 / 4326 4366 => -4.84 angstroms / 15.5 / 17.4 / 16.6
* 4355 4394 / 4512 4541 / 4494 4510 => -2.50 angstroms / 18.6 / 23.3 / 22.5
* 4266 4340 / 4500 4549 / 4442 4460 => -0.83 angstroms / 16.3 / 23.8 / 21.3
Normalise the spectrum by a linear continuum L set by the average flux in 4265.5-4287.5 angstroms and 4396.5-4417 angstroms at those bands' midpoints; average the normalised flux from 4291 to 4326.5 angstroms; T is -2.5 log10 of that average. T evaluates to 0.061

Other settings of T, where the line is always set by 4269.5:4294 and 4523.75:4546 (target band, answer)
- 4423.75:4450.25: -0.09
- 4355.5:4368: -0.10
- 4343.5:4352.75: -0.06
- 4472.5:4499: -0.12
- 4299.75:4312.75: 0.20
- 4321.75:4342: -0.13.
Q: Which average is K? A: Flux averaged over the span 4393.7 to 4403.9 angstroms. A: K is 19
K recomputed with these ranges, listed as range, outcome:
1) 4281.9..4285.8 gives 16.1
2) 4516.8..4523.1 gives 22.7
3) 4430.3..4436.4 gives 20.4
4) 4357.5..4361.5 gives 16.1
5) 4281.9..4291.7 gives 15.4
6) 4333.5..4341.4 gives 18.9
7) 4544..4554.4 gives 22.3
